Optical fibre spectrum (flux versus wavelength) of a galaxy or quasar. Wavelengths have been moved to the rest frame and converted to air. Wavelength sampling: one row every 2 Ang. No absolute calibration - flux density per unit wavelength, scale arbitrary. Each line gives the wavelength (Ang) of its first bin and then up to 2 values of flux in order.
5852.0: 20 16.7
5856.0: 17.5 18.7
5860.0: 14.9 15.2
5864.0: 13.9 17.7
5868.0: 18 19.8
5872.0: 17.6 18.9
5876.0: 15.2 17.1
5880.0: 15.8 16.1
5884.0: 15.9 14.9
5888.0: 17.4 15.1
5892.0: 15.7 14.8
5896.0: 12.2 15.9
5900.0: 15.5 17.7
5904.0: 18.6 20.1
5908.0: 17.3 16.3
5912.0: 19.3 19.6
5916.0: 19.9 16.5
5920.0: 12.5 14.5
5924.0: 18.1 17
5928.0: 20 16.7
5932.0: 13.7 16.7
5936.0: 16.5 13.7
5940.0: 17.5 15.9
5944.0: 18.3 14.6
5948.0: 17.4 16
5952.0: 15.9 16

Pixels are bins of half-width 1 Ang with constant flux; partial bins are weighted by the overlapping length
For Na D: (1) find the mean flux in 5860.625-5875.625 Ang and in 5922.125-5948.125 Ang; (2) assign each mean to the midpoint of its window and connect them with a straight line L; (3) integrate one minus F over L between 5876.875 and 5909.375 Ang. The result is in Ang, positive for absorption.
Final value 1.3 Ang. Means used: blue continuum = 17.2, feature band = 16.3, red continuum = 16.5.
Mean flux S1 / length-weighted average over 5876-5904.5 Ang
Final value 15.8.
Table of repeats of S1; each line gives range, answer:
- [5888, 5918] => 17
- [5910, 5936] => 17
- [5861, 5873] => 17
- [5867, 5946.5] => 16.7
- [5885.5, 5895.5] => 15.4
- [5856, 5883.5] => 16.8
